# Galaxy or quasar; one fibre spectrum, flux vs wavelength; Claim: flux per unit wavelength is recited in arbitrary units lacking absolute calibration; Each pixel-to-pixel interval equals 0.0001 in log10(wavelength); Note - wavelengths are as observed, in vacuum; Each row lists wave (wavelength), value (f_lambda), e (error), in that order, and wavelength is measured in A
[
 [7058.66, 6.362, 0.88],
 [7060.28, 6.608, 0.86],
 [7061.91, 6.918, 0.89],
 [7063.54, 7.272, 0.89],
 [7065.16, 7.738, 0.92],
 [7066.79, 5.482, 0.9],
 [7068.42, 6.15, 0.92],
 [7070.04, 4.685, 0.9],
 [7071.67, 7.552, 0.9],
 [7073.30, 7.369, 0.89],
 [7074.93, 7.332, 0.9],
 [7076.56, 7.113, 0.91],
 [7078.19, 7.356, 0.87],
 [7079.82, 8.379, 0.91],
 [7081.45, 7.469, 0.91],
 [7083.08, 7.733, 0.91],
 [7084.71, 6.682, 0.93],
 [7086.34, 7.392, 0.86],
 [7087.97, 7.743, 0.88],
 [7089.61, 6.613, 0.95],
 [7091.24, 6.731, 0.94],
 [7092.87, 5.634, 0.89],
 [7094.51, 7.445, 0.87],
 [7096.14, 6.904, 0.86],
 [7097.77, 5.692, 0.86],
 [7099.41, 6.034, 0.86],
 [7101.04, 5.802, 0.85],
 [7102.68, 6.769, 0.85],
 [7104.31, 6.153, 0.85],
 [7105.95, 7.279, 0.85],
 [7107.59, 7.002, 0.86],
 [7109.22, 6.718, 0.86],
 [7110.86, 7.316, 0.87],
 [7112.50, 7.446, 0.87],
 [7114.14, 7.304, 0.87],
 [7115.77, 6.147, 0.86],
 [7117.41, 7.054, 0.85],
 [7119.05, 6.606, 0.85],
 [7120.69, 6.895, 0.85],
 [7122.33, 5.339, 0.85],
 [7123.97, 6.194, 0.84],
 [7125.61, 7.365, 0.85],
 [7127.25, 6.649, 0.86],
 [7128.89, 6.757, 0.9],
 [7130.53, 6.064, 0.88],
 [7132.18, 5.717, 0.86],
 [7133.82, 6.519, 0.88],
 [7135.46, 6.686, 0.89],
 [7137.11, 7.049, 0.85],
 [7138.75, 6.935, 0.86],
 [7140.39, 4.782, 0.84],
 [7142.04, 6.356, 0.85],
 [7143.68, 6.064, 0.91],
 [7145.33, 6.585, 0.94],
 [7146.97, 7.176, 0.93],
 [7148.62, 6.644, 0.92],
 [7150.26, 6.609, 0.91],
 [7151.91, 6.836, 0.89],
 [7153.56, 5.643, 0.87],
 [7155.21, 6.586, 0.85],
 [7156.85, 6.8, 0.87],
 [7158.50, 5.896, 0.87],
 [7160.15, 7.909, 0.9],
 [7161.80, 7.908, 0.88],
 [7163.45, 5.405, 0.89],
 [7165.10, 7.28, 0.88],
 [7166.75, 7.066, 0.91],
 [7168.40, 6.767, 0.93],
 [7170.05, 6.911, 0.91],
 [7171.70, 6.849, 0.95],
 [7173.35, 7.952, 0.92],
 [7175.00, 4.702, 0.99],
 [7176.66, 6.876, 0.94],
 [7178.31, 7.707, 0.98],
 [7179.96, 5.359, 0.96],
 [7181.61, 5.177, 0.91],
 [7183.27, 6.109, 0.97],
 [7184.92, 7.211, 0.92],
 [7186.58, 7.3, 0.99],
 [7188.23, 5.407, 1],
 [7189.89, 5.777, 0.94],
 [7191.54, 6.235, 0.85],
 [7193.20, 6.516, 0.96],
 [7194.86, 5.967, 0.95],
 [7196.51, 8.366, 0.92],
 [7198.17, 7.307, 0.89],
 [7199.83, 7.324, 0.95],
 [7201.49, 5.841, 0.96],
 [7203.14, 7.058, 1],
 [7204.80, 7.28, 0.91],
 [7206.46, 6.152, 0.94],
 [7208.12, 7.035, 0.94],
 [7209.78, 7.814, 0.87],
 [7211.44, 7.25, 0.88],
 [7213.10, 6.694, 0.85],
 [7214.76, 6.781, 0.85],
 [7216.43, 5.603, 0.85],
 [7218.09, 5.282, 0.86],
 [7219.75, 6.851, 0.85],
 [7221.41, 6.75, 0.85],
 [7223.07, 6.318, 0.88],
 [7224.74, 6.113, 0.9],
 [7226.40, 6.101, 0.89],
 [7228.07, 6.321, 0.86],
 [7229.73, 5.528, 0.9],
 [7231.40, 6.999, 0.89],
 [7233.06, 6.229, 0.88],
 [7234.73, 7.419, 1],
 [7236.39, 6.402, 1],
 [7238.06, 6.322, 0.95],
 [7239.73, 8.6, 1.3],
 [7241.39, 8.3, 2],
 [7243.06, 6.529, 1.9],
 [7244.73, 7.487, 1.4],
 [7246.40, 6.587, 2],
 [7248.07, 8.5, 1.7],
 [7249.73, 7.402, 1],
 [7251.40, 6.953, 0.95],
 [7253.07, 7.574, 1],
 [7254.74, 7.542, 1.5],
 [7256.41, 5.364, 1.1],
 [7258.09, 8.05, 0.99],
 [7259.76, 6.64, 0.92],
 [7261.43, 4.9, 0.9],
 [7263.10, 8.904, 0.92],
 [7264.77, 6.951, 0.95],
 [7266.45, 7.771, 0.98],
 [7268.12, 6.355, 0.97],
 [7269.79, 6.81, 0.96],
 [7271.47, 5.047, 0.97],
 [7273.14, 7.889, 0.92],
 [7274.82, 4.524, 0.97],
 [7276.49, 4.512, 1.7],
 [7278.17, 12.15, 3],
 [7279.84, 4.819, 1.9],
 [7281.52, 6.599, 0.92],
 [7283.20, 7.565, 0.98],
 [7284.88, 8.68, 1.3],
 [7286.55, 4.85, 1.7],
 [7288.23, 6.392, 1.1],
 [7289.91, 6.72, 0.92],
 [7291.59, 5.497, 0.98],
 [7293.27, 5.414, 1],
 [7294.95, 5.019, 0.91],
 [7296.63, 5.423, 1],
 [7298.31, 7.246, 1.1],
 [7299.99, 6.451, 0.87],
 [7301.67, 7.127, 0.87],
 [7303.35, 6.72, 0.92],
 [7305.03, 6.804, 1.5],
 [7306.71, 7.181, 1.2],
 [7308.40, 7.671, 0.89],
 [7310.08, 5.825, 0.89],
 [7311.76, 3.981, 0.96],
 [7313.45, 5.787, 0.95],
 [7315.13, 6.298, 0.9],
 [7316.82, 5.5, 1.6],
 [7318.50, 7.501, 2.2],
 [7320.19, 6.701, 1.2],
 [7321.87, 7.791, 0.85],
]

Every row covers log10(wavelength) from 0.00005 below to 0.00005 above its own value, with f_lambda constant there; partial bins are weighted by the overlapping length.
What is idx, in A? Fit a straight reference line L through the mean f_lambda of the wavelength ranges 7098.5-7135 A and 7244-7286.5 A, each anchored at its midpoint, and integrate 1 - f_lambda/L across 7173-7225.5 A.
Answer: 1.97 A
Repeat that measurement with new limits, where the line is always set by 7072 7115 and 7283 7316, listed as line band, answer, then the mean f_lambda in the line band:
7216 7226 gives 0.6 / 6.18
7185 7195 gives 0.6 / 6.29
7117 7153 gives 1.9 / 6.48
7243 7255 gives -1.6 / 7.36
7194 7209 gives -0.7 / 6.93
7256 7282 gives -1.3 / 6.73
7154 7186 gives 0.4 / 6.65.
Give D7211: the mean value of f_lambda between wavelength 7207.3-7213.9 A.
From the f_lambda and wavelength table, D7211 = 7.2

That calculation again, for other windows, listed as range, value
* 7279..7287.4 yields 6.51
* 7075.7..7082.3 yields 7.58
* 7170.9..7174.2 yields 7.39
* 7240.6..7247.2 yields 7.22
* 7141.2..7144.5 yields 6.2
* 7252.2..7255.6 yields 7.54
